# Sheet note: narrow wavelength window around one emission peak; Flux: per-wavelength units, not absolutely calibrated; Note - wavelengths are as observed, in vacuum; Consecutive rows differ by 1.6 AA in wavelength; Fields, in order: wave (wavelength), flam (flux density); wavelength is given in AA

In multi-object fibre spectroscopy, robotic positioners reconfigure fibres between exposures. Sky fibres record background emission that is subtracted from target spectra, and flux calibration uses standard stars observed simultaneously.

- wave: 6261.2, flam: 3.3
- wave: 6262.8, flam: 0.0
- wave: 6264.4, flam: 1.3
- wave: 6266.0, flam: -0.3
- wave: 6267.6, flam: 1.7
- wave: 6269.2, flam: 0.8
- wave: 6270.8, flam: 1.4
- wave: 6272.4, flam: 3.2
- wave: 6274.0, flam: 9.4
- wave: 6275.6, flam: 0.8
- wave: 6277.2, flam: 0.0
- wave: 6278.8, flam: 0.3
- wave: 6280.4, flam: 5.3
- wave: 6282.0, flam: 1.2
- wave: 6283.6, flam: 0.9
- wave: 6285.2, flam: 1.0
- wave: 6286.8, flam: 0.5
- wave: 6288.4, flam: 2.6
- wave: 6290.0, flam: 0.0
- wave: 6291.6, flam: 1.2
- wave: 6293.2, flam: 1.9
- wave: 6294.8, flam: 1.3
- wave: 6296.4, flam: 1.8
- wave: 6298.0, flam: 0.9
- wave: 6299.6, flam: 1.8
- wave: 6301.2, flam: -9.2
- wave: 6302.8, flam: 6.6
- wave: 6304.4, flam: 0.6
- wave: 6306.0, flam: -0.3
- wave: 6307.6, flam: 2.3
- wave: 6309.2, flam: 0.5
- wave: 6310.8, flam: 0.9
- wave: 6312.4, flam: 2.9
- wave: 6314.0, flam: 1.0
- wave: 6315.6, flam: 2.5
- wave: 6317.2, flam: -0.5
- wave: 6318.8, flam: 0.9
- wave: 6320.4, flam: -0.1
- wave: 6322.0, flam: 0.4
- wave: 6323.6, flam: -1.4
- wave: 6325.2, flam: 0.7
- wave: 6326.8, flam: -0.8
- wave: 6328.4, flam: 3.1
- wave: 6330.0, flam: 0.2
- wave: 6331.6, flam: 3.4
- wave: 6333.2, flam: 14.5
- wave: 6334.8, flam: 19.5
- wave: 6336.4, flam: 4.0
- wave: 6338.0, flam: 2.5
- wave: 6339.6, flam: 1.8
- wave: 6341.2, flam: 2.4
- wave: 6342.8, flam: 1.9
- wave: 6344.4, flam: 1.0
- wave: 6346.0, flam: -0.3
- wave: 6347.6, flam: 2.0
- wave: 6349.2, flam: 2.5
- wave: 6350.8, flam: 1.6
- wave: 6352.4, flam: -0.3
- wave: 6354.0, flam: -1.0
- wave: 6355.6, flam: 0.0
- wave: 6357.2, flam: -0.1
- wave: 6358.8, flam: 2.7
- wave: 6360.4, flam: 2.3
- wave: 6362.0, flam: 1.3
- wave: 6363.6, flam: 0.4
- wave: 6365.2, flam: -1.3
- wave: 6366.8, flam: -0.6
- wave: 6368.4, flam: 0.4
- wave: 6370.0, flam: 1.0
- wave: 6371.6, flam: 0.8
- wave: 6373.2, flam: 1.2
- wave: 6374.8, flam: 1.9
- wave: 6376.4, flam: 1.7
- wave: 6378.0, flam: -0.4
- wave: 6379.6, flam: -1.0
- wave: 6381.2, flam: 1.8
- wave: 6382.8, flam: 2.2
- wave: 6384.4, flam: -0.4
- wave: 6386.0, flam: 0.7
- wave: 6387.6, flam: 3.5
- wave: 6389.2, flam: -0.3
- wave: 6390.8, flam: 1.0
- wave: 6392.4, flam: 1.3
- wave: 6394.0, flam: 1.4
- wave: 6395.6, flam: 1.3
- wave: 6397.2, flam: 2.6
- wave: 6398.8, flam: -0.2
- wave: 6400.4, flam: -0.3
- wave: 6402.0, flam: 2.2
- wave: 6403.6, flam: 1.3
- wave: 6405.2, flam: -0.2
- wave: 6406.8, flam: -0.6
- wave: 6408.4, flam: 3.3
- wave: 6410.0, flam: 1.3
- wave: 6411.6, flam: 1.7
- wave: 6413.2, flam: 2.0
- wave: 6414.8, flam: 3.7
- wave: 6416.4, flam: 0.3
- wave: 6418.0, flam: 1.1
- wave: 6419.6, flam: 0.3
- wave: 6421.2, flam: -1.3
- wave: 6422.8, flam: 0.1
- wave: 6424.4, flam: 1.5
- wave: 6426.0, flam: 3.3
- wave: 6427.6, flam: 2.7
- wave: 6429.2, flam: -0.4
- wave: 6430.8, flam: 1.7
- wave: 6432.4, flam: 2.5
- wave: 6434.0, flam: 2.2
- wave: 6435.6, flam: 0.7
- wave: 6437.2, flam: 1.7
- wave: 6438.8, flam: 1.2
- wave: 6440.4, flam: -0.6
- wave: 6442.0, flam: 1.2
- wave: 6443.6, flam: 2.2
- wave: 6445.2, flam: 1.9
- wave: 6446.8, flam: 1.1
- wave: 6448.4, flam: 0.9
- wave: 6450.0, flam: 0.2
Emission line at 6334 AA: [O III] 5007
